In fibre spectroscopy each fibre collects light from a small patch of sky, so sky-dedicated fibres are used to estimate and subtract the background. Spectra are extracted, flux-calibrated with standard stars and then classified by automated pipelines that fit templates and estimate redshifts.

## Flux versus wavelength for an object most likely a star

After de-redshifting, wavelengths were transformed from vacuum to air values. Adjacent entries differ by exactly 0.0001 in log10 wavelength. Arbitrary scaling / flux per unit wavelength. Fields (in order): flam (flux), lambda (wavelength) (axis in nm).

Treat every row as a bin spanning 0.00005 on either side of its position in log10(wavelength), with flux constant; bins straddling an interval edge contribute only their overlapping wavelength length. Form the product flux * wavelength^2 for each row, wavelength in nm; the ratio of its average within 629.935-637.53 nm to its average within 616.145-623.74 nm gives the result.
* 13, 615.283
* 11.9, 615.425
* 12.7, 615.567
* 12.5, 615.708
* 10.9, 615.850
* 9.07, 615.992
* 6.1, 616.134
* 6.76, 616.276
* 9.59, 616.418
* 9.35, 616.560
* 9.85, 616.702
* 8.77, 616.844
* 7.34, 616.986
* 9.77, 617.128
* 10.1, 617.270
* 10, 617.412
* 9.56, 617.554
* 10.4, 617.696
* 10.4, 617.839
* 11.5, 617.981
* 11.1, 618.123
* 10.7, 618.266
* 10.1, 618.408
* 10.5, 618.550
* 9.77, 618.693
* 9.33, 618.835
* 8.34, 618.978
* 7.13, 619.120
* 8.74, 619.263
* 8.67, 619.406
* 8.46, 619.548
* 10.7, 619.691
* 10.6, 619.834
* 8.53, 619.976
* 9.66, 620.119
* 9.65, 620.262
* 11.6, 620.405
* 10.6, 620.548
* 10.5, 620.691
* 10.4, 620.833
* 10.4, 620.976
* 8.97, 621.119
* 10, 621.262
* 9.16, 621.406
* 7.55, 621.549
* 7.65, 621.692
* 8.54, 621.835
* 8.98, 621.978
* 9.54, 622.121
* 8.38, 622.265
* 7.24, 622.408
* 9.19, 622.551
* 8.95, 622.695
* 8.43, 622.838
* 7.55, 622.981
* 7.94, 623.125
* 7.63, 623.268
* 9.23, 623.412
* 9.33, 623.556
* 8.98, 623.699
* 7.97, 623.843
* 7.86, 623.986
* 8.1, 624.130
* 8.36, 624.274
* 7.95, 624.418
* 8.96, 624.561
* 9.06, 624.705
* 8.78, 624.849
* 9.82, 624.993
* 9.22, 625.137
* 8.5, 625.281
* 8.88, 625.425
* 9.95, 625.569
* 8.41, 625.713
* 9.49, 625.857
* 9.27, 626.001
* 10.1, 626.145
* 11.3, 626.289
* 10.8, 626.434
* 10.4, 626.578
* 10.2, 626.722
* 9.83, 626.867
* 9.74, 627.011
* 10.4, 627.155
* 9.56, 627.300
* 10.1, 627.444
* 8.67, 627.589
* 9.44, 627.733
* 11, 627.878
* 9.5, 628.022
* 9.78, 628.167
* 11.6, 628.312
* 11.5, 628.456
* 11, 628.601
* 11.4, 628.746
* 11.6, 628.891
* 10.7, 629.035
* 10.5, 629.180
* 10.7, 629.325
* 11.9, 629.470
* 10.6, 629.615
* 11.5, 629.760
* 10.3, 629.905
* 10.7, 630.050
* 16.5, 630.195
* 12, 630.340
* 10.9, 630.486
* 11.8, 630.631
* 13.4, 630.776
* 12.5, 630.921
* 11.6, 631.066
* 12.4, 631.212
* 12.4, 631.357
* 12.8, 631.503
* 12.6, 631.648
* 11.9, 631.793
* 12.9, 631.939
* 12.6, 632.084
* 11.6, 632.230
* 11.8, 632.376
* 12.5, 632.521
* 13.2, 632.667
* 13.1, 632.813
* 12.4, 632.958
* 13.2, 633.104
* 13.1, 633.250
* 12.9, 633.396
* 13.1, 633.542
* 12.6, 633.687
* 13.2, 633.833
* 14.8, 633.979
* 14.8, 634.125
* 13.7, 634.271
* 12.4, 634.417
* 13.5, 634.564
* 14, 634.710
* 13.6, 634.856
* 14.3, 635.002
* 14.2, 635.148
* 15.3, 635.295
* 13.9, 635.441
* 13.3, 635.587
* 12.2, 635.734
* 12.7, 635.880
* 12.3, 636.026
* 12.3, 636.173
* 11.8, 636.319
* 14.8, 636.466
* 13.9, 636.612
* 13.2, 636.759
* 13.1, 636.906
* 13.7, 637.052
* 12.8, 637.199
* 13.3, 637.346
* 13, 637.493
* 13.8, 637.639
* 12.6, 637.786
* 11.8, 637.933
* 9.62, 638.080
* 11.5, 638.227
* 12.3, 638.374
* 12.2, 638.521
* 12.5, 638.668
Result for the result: 1.47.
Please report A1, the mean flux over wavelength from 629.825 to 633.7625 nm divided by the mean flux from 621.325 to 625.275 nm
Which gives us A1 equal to 1.5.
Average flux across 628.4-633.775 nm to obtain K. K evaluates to 12.1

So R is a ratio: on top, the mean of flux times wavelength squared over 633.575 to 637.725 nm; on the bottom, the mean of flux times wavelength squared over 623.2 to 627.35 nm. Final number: 1.5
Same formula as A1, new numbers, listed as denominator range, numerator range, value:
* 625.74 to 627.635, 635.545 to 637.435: 1.31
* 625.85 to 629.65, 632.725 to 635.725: 1.30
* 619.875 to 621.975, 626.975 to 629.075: 1.09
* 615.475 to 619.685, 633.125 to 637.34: 1.40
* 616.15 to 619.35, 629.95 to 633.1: 1.32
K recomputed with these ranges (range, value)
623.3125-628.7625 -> 9.56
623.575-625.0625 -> 8.61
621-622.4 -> 8.74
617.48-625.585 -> 9.19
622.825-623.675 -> 8.38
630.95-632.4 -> 12.3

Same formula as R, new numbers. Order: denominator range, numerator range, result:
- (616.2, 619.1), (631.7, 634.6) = 1.42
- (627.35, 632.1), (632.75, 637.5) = 1.18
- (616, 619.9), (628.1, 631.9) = 1.30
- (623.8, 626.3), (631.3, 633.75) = 1.44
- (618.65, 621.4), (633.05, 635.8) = 1.49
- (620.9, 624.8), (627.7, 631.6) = 1.37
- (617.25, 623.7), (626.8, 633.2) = 1.27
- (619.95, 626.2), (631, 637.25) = 1.51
